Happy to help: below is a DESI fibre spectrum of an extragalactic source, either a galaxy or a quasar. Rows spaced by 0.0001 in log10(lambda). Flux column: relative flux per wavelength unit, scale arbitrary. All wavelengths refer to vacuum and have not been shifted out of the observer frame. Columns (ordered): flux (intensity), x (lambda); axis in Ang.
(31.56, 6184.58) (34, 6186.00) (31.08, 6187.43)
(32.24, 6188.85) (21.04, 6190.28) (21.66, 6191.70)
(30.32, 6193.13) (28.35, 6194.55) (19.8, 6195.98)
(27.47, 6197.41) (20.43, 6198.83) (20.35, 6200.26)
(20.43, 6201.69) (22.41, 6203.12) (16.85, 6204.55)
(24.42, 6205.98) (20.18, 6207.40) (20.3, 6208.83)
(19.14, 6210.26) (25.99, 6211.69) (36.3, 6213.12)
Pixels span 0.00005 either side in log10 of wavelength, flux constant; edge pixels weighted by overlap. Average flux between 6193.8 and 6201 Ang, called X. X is 23.3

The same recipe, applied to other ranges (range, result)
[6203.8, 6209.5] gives 20.5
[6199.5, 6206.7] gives 20.9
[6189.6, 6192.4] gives 21.4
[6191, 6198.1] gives 25.5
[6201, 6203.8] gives 21.4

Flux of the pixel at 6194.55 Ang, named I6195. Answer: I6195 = 28.35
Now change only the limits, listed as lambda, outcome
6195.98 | 19.8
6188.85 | 32.24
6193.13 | 30.32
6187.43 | 31.08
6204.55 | 16.85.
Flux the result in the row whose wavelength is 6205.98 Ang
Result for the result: 24.42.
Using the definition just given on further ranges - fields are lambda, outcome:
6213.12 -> 36.3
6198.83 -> 20.43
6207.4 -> 20.18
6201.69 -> 20.43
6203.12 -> 22.41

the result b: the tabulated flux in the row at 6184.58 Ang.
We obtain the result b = 31.56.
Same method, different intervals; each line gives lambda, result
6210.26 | 19.14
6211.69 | 25.99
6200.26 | 20.35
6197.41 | 27.47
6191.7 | 21.66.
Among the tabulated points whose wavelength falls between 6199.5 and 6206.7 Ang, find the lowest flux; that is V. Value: 16.85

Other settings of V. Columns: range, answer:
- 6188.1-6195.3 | 21.04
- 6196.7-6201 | 20.35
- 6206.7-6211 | 19.14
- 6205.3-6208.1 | 20.18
